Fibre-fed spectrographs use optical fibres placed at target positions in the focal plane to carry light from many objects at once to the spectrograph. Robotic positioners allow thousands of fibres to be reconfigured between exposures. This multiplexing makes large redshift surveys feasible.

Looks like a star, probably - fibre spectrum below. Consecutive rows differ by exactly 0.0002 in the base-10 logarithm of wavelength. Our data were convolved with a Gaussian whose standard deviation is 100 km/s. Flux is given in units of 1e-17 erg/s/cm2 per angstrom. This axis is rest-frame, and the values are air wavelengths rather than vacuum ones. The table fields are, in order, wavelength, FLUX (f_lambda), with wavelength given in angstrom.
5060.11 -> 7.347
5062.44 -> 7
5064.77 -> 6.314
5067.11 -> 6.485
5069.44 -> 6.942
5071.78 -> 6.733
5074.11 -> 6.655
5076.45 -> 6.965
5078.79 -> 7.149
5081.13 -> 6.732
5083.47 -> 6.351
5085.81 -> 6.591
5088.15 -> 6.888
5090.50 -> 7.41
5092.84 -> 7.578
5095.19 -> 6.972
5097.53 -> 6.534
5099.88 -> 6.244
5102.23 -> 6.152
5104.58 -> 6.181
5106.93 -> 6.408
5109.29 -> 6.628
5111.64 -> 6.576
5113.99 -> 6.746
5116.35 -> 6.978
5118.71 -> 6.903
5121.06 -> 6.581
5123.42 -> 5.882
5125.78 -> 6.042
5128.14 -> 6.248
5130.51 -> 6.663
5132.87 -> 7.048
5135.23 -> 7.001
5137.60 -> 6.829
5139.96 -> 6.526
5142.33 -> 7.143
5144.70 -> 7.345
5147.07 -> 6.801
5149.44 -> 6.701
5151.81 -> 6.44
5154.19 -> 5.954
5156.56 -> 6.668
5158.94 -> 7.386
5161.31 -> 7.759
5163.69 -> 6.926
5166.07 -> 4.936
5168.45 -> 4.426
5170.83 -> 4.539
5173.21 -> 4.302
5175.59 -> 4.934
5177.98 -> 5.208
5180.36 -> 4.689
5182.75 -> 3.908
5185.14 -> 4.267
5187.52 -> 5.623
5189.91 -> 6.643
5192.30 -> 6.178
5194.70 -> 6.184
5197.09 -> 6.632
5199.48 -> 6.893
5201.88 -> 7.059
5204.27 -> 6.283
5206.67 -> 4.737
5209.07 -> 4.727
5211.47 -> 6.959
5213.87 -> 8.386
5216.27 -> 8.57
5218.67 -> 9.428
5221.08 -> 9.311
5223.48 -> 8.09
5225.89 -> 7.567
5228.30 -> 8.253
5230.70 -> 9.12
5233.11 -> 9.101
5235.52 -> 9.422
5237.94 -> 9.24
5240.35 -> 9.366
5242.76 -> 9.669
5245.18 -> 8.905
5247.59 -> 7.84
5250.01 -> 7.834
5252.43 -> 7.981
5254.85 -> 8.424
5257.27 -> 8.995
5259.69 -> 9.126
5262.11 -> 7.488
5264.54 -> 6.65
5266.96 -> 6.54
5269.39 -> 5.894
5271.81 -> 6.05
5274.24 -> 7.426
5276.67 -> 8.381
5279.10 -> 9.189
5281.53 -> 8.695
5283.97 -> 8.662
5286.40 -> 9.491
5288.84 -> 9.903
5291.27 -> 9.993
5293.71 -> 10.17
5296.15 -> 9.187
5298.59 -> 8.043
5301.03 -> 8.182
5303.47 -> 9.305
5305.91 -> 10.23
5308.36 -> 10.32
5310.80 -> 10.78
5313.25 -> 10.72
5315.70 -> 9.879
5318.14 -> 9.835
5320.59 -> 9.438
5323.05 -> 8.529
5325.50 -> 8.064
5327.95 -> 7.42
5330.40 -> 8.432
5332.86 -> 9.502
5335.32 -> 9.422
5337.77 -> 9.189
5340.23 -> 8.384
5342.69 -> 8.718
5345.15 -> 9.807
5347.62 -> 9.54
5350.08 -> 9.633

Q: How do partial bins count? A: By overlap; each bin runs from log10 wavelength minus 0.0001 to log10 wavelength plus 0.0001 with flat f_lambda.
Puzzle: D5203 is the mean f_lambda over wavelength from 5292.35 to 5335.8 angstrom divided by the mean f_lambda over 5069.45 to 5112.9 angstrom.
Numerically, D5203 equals 1.4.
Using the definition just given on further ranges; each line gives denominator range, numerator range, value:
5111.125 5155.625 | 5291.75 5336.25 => 1.40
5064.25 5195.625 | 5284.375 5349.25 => 1.47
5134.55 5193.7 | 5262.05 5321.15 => 1.48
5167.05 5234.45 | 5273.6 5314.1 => 1.44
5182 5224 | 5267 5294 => 1.26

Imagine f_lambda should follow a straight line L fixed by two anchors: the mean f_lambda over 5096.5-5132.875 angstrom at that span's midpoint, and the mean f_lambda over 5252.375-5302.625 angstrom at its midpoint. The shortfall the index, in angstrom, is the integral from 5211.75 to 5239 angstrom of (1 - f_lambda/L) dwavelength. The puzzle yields -3.4 angstrom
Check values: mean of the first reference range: 6.47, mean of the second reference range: 8.32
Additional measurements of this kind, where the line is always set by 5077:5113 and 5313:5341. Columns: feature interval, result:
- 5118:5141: 1.6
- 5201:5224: 1.6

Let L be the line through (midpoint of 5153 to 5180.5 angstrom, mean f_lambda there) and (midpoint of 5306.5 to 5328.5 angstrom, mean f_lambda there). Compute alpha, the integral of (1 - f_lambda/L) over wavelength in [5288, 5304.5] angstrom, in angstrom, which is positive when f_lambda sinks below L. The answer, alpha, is -0.5 angstrom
